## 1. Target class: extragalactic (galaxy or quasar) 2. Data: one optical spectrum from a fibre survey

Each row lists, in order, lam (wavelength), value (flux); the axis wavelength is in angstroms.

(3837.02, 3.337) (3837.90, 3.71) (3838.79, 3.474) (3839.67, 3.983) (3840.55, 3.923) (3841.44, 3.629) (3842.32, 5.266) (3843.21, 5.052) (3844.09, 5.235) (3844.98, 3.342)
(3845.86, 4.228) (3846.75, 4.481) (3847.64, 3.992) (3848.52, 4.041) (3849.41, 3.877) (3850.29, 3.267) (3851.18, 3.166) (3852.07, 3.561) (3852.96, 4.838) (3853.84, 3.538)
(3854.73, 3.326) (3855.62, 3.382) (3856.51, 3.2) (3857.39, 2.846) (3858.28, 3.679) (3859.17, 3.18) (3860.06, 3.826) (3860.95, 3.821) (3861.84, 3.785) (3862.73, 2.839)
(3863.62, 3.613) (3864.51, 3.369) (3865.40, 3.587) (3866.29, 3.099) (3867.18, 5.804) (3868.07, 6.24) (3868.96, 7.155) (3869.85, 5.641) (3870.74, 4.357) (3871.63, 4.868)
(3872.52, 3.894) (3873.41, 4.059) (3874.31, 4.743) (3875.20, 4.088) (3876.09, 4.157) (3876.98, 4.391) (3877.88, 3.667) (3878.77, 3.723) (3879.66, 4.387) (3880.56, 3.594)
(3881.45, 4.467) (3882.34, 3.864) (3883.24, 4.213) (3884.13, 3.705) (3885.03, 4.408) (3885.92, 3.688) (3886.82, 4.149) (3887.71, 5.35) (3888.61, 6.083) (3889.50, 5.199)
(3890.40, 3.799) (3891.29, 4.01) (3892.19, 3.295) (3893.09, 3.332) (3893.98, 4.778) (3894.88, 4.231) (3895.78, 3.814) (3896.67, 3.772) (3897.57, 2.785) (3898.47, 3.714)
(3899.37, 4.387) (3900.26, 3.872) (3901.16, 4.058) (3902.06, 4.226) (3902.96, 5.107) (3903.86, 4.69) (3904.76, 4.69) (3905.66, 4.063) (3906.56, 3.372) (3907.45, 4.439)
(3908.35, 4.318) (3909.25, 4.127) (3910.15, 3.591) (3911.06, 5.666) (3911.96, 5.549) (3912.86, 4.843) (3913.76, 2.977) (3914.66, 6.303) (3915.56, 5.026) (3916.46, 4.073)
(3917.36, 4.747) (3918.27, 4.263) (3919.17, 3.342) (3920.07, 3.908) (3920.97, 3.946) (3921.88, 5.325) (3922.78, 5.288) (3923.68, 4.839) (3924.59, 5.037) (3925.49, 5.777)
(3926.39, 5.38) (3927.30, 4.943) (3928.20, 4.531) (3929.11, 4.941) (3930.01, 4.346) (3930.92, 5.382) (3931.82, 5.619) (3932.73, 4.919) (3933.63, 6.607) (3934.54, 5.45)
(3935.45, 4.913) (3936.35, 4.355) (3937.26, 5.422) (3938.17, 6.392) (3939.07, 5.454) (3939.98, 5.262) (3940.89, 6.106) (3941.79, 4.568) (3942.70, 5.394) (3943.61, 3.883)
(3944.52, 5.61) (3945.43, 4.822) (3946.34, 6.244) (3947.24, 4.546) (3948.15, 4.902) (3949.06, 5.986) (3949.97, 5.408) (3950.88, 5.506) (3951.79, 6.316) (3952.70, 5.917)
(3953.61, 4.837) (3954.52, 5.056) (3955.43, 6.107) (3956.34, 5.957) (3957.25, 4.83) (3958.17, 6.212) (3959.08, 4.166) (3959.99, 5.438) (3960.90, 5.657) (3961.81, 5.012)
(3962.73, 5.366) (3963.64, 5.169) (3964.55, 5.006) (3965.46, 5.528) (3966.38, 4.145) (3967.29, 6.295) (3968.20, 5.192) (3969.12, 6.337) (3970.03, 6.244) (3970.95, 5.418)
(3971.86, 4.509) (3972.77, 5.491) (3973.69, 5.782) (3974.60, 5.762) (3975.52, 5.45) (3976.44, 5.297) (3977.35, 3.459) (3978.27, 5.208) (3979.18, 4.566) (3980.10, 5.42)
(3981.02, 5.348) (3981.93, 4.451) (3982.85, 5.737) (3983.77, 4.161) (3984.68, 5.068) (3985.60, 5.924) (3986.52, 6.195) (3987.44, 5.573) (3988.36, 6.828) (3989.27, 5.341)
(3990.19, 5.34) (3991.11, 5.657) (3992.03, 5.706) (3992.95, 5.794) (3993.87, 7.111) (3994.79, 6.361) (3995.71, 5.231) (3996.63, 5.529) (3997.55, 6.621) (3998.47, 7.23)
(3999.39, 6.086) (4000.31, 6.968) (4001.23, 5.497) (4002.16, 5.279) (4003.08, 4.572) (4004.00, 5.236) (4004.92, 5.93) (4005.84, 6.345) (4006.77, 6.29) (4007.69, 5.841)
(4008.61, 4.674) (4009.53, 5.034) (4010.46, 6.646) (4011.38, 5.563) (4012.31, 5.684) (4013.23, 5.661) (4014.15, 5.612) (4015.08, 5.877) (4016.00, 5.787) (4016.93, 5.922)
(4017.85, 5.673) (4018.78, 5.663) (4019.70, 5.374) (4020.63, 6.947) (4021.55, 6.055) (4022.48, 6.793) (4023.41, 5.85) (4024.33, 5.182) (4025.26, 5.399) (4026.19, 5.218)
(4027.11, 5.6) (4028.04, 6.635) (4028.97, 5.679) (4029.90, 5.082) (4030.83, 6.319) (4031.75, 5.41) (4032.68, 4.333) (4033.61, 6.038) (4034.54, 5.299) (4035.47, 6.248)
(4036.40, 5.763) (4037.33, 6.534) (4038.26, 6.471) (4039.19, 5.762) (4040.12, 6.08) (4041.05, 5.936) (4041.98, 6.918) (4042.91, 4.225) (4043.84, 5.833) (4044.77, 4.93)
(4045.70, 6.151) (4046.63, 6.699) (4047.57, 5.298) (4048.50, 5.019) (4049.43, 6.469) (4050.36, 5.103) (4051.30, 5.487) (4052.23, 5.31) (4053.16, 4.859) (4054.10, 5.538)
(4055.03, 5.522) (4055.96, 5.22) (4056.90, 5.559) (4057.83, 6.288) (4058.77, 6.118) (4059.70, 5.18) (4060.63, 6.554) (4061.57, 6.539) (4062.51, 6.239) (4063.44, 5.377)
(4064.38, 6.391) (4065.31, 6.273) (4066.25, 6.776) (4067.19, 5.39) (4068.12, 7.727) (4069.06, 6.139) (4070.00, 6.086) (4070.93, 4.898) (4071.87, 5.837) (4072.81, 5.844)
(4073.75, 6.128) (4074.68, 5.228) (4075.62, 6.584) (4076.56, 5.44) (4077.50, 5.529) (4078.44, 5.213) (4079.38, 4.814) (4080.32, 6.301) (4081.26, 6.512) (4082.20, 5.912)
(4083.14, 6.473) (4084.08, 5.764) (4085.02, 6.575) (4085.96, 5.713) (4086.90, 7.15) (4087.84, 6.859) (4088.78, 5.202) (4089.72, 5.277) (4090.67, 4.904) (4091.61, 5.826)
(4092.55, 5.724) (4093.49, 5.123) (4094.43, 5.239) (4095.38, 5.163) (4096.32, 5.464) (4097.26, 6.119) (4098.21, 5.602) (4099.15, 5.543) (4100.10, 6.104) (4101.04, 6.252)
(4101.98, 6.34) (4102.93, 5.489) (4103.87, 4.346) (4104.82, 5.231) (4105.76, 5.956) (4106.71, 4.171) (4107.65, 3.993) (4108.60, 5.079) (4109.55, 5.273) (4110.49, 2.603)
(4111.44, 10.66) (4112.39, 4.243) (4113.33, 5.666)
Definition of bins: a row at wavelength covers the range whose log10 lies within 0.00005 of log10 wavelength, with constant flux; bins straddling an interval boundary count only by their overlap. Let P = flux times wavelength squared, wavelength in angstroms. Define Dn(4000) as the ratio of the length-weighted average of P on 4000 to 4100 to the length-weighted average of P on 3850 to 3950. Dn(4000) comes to 1.39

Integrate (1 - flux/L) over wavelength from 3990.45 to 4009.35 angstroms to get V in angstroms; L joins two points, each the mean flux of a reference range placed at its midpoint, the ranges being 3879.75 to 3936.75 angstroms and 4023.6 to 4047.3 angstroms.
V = -1.69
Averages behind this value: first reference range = 4.5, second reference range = 5.75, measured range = 5.88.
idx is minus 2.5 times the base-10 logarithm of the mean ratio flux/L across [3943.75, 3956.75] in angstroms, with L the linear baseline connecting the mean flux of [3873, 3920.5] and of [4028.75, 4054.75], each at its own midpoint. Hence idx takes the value -0.149 mag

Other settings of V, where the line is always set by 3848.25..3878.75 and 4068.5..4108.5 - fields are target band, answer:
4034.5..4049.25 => -1.46 angstroms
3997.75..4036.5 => -4.76 angstroms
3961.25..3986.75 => -2.29 angstroms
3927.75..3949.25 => -3.08 angstroms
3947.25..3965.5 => -2.70 angstroms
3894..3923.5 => 0.11 angstroms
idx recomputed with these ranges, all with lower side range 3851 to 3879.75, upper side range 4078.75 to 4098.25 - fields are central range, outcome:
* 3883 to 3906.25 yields 0.02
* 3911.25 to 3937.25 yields -0.09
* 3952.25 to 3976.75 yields -0.12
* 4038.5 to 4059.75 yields -0.03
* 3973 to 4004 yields -0.12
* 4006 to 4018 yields -0.11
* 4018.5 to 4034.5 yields -0.08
